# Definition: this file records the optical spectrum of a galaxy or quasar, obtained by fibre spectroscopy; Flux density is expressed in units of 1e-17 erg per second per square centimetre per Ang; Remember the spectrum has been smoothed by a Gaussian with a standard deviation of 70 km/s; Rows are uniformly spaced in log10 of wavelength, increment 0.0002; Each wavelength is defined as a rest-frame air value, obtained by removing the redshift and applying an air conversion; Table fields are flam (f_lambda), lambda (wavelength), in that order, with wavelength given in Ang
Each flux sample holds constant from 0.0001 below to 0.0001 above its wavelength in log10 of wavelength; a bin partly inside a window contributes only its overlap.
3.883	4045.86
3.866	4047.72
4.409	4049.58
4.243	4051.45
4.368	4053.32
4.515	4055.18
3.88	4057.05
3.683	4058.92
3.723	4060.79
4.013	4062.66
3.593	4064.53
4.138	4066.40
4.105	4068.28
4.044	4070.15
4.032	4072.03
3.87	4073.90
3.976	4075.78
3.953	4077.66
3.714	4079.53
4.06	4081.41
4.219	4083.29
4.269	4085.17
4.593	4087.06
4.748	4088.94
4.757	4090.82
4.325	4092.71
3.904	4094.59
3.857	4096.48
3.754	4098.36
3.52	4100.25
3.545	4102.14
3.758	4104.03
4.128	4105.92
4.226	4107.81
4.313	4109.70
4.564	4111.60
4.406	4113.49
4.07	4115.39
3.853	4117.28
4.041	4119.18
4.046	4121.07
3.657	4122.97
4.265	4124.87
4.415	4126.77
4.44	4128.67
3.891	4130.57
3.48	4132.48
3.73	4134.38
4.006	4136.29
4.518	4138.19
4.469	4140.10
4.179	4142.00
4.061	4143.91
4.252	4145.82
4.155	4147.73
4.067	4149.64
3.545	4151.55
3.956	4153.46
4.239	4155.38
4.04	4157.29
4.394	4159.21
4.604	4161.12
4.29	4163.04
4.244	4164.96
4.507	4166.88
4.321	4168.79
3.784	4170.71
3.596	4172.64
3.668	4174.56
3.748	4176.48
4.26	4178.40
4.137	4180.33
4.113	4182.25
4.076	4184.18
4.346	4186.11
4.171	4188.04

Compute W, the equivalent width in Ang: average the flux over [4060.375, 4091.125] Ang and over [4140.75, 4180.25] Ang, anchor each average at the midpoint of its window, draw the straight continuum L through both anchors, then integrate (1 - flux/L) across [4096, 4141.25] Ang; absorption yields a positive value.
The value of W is 0.6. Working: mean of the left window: 4.1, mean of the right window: 4.1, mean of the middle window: 4.04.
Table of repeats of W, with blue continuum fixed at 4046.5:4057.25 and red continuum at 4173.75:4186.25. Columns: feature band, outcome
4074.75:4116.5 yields 0.4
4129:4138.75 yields 0.4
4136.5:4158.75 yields -0.3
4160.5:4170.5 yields -0.7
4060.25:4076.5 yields 1.0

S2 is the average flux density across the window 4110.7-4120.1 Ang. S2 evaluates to 4.19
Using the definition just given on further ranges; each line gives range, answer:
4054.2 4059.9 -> 4.03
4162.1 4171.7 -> 4.23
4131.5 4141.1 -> 4.04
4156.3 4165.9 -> 4.31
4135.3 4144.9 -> 4.24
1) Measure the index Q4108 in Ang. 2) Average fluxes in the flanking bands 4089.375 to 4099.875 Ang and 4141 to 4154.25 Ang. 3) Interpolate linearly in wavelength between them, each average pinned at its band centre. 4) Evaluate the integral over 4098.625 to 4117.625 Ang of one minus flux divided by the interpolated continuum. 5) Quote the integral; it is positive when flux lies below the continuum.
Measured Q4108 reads 0.3 Ang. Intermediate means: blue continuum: 4.12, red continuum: 4.04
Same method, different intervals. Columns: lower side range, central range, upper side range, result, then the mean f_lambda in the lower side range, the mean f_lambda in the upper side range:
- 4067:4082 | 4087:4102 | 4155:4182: -0.5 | 3.97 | 4.13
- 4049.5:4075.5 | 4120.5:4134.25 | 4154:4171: 0.6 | 4.03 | 4.28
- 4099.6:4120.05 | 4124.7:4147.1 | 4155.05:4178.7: -0.3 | 4.05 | 4.12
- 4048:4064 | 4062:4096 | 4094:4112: -1.0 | 4.08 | 3.94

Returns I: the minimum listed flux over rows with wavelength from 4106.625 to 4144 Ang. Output 3.48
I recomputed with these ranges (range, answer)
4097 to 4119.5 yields 3.52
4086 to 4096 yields 3.904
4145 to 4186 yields 3.545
